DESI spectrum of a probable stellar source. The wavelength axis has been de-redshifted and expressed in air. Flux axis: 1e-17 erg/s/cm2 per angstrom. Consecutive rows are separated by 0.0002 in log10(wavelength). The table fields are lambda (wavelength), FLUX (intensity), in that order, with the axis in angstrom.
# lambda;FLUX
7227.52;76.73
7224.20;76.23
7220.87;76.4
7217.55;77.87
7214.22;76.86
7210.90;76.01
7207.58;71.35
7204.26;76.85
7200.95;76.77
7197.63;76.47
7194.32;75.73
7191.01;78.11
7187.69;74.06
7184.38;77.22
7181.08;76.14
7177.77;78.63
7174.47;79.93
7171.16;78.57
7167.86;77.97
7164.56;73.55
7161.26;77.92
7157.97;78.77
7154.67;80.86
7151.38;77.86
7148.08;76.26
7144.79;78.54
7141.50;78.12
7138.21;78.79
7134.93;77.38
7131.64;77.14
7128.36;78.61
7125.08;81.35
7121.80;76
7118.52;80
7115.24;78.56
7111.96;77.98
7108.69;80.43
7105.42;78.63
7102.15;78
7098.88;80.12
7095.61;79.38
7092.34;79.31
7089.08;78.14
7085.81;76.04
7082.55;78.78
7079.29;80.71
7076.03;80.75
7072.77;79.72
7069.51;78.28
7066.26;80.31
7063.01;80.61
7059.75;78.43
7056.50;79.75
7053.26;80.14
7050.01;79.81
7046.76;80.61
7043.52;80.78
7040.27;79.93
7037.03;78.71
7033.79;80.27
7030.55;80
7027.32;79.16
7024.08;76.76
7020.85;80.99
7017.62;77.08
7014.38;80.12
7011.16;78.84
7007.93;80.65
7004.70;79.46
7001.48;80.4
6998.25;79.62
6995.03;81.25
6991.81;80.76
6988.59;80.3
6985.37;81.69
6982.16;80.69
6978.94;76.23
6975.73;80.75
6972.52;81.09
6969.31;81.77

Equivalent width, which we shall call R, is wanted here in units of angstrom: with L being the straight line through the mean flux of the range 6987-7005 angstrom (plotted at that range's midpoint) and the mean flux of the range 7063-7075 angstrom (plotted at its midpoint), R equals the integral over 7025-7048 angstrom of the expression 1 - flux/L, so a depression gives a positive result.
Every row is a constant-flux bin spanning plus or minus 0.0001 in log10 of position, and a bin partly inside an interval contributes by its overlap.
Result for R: 0.0 angstrom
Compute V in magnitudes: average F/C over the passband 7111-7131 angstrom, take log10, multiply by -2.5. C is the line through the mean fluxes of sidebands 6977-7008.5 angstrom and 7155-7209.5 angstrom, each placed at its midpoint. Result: -0.01 mag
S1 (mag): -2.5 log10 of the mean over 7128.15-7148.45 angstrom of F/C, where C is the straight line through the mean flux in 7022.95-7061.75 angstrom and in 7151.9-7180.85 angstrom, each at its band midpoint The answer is 0.01 mag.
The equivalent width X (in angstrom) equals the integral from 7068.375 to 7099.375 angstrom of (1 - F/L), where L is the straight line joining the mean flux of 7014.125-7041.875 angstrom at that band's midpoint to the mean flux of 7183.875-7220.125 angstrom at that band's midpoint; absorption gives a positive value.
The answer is -0.4 angstrom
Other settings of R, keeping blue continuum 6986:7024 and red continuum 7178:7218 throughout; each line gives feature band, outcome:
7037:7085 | -0.6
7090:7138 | -0.6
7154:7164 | -0.2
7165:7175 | -0.2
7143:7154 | -0.1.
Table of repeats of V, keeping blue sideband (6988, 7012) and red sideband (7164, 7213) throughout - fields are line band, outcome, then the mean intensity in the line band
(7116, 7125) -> -0.01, 78.6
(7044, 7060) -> -0.01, 80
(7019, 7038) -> 0.00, 79.3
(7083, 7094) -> 0.01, 77.9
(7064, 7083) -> -0.01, 79.9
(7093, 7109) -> -0.01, 79.2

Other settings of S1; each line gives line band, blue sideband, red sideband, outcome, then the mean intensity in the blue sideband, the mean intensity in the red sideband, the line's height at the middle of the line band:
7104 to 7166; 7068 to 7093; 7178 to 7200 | -0.01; 78.9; 76.4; 77.7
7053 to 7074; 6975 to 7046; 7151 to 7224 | -0.01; 79.7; 77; 78.9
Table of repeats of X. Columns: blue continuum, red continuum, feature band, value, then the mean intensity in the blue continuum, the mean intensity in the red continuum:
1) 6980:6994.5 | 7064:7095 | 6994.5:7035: 0.4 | 80.7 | 79.2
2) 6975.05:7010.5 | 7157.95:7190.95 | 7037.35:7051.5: -0.2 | 80.1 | 77.2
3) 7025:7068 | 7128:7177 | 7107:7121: -0.1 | 79.8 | 78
